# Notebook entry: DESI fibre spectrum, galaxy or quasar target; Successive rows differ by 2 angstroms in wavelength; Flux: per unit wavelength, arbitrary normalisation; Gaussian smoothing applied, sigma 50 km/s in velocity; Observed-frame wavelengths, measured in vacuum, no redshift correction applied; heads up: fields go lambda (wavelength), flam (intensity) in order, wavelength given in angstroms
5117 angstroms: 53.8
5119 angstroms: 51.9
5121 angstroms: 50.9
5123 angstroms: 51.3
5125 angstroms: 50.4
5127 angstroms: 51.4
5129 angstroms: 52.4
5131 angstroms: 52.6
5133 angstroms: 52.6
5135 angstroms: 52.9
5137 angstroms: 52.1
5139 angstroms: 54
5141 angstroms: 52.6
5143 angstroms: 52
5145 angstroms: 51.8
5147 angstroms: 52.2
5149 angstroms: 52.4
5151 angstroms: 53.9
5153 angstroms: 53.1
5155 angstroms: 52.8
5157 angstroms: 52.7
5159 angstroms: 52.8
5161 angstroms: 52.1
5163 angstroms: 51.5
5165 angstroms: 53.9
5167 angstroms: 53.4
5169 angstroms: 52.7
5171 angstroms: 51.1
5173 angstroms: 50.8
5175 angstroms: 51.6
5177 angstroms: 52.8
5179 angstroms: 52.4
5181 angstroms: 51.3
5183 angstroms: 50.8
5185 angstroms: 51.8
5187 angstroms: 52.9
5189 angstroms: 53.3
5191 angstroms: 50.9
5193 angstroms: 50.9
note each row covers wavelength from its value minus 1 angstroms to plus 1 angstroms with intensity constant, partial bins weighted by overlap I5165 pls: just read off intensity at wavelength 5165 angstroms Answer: 53.9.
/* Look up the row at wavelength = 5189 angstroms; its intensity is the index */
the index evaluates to 53.3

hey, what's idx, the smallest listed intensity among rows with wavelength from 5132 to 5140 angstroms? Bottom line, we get 52.1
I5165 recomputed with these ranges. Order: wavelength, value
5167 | 53.4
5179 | 52.4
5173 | 50.8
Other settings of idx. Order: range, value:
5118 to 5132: 50.4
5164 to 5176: 50.8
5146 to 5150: 52.2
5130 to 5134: 52.6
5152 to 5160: 52.7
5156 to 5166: 51.5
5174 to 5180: 51.6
